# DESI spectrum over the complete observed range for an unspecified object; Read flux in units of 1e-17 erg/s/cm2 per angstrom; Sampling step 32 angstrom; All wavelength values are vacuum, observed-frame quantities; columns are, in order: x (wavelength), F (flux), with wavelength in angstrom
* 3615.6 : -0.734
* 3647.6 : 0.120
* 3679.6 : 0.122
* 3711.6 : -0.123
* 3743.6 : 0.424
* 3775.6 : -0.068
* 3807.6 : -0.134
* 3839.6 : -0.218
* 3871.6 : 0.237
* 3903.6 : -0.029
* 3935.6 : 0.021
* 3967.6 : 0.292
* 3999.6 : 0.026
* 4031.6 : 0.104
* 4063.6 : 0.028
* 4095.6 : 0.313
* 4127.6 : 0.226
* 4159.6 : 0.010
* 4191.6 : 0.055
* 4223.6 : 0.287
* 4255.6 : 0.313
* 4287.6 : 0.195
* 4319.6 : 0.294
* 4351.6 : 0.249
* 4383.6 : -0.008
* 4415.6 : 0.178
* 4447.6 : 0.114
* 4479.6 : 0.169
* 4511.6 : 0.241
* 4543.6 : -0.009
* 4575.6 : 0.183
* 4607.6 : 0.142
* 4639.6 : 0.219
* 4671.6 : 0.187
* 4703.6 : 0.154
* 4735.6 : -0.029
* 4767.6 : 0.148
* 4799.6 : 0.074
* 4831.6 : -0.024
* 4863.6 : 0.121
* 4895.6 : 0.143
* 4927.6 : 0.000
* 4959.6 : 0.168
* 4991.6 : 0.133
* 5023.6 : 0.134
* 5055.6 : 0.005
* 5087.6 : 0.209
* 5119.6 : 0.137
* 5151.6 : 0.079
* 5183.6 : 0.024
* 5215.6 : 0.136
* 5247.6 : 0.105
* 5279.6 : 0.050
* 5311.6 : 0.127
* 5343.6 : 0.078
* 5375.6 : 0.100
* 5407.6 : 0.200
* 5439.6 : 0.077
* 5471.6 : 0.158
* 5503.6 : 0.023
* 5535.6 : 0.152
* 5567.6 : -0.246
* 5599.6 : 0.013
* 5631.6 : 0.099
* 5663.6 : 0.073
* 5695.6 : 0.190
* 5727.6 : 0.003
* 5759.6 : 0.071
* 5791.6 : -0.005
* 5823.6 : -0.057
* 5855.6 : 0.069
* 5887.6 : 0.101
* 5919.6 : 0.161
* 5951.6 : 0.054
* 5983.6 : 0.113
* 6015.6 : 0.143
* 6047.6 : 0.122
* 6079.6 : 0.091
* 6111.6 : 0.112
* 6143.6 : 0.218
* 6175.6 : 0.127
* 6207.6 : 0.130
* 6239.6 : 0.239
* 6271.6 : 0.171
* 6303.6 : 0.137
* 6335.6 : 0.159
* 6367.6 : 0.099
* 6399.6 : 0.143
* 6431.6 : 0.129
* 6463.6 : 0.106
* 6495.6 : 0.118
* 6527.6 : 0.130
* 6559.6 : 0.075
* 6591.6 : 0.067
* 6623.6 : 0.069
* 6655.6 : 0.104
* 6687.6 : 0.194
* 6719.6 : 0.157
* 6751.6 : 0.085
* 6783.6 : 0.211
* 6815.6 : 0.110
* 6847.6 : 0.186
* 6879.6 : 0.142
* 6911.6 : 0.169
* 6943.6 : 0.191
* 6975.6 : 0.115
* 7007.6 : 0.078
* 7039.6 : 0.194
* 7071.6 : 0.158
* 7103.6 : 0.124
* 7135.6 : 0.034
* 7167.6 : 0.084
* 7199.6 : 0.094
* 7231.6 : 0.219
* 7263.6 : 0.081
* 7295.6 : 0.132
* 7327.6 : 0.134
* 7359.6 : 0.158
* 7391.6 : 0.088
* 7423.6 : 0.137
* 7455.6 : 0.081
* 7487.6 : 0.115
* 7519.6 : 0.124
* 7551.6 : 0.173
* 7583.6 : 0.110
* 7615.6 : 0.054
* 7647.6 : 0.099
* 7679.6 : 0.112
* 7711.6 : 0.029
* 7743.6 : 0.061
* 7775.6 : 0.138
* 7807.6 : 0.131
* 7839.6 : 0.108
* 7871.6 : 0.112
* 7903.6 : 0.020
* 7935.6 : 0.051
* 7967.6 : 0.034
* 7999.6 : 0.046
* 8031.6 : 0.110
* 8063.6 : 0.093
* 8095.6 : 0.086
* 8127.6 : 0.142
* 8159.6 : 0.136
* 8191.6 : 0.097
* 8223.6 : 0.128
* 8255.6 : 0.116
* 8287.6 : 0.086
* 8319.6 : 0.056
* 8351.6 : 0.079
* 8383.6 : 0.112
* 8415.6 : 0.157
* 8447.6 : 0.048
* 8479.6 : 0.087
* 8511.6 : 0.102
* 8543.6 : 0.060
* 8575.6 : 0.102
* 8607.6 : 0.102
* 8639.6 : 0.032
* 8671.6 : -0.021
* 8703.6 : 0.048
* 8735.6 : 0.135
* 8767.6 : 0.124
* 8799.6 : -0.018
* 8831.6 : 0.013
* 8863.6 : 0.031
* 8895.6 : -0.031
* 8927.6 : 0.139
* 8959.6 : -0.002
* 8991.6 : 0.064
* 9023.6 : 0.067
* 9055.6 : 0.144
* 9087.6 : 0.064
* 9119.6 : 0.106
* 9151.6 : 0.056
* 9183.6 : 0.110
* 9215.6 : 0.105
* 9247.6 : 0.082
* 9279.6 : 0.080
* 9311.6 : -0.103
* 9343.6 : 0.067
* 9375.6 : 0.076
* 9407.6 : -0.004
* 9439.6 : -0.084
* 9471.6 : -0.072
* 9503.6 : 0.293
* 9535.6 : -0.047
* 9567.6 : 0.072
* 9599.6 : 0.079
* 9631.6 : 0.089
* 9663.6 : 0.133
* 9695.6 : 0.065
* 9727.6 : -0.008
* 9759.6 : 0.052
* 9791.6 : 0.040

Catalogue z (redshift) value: 1.552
